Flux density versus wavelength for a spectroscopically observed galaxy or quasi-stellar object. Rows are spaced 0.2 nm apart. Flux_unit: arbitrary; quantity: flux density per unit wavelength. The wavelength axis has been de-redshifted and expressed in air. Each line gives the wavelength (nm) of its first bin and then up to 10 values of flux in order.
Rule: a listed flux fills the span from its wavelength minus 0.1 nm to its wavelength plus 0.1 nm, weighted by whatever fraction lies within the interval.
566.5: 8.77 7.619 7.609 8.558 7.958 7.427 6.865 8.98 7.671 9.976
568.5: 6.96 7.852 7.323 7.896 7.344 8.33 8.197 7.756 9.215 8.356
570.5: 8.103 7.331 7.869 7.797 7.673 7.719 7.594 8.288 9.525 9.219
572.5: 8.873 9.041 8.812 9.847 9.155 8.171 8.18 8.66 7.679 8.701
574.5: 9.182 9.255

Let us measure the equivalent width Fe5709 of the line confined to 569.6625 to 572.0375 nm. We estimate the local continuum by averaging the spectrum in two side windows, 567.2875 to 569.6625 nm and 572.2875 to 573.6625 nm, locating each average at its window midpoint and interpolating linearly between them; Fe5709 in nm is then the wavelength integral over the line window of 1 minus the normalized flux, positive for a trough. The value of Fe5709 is 0.12 nm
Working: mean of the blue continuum 7.89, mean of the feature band 8.01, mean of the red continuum 8.97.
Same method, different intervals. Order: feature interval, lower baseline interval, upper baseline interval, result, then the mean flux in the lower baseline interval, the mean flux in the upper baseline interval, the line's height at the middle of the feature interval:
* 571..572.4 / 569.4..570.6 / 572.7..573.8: 0.056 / 8.33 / 8.85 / 8.6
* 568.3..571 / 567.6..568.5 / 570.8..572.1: 0.043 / 8.22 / 7.95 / 8.09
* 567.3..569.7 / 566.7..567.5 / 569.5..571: 0.035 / 7.91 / 8.13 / 8.01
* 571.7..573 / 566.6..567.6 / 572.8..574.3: -0.055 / 7.83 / 8.65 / 8.5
